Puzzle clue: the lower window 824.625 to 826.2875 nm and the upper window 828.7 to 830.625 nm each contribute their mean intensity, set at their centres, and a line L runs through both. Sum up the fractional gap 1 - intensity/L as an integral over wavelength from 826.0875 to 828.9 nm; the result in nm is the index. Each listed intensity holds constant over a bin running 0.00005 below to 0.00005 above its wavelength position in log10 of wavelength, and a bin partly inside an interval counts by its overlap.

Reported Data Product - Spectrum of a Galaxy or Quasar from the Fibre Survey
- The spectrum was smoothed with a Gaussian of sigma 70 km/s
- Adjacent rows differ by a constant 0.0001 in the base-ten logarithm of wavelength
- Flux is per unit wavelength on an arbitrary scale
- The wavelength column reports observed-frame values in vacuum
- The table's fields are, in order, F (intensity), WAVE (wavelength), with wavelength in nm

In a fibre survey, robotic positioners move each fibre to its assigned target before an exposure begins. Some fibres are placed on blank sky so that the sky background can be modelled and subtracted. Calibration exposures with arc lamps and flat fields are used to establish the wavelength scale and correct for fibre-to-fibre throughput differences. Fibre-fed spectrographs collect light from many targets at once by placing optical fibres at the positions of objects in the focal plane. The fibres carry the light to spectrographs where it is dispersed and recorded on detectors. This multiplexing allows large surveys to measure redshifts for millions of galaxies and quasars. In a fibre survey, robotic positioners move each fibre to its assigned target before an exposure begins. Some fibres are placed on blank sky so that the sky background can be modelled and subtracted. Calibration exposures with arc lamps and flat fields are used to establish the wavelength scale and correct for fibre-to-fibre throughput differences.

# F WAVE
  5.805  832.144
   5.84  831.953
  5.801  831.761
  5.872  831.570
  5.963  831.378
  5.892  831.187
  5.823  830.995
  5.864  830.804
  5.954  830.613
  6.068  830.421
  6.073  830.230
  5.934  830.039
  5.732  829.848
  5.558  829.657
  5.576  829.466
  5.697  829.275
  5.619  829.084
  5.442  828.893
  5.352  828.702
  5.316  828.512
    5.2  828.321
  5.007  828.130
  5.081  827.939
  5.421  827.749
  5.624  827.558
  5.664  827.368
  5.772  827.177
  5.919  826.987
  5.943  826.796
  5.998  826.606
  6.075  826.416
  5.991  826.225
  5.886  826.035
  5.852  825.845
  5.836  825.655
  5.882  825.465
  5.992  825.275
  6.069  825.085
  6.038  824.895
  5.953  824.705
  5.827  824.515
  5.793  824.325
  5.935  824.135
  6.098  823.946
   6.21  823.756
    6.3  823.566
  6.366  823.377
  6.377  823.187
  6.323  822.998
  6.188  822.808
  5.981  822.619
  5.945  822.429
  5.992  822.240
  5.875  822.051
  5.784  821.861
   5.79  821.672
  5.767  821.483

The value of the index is 0.12 nm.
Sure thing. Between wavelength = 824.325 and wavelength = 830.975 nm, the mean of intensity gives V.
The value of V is 5.74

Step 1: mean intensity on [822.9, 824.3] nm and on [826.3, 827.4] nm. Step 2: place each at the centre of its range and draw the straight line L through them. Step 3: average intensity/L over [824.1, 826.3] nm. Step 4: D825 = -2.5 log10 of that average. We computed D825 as 0.03 mag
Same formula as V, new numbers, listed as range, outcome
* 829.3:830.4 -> 5.79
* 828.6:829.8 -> 5.55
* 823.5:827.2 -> 5.97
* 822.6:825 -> 6.11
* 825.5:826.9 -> 5.94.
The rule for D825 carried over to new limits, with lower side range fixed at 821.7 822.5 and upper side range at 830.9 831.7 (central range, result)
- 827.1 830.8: 0.06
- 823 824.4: -0.05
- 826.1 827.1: -0.02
